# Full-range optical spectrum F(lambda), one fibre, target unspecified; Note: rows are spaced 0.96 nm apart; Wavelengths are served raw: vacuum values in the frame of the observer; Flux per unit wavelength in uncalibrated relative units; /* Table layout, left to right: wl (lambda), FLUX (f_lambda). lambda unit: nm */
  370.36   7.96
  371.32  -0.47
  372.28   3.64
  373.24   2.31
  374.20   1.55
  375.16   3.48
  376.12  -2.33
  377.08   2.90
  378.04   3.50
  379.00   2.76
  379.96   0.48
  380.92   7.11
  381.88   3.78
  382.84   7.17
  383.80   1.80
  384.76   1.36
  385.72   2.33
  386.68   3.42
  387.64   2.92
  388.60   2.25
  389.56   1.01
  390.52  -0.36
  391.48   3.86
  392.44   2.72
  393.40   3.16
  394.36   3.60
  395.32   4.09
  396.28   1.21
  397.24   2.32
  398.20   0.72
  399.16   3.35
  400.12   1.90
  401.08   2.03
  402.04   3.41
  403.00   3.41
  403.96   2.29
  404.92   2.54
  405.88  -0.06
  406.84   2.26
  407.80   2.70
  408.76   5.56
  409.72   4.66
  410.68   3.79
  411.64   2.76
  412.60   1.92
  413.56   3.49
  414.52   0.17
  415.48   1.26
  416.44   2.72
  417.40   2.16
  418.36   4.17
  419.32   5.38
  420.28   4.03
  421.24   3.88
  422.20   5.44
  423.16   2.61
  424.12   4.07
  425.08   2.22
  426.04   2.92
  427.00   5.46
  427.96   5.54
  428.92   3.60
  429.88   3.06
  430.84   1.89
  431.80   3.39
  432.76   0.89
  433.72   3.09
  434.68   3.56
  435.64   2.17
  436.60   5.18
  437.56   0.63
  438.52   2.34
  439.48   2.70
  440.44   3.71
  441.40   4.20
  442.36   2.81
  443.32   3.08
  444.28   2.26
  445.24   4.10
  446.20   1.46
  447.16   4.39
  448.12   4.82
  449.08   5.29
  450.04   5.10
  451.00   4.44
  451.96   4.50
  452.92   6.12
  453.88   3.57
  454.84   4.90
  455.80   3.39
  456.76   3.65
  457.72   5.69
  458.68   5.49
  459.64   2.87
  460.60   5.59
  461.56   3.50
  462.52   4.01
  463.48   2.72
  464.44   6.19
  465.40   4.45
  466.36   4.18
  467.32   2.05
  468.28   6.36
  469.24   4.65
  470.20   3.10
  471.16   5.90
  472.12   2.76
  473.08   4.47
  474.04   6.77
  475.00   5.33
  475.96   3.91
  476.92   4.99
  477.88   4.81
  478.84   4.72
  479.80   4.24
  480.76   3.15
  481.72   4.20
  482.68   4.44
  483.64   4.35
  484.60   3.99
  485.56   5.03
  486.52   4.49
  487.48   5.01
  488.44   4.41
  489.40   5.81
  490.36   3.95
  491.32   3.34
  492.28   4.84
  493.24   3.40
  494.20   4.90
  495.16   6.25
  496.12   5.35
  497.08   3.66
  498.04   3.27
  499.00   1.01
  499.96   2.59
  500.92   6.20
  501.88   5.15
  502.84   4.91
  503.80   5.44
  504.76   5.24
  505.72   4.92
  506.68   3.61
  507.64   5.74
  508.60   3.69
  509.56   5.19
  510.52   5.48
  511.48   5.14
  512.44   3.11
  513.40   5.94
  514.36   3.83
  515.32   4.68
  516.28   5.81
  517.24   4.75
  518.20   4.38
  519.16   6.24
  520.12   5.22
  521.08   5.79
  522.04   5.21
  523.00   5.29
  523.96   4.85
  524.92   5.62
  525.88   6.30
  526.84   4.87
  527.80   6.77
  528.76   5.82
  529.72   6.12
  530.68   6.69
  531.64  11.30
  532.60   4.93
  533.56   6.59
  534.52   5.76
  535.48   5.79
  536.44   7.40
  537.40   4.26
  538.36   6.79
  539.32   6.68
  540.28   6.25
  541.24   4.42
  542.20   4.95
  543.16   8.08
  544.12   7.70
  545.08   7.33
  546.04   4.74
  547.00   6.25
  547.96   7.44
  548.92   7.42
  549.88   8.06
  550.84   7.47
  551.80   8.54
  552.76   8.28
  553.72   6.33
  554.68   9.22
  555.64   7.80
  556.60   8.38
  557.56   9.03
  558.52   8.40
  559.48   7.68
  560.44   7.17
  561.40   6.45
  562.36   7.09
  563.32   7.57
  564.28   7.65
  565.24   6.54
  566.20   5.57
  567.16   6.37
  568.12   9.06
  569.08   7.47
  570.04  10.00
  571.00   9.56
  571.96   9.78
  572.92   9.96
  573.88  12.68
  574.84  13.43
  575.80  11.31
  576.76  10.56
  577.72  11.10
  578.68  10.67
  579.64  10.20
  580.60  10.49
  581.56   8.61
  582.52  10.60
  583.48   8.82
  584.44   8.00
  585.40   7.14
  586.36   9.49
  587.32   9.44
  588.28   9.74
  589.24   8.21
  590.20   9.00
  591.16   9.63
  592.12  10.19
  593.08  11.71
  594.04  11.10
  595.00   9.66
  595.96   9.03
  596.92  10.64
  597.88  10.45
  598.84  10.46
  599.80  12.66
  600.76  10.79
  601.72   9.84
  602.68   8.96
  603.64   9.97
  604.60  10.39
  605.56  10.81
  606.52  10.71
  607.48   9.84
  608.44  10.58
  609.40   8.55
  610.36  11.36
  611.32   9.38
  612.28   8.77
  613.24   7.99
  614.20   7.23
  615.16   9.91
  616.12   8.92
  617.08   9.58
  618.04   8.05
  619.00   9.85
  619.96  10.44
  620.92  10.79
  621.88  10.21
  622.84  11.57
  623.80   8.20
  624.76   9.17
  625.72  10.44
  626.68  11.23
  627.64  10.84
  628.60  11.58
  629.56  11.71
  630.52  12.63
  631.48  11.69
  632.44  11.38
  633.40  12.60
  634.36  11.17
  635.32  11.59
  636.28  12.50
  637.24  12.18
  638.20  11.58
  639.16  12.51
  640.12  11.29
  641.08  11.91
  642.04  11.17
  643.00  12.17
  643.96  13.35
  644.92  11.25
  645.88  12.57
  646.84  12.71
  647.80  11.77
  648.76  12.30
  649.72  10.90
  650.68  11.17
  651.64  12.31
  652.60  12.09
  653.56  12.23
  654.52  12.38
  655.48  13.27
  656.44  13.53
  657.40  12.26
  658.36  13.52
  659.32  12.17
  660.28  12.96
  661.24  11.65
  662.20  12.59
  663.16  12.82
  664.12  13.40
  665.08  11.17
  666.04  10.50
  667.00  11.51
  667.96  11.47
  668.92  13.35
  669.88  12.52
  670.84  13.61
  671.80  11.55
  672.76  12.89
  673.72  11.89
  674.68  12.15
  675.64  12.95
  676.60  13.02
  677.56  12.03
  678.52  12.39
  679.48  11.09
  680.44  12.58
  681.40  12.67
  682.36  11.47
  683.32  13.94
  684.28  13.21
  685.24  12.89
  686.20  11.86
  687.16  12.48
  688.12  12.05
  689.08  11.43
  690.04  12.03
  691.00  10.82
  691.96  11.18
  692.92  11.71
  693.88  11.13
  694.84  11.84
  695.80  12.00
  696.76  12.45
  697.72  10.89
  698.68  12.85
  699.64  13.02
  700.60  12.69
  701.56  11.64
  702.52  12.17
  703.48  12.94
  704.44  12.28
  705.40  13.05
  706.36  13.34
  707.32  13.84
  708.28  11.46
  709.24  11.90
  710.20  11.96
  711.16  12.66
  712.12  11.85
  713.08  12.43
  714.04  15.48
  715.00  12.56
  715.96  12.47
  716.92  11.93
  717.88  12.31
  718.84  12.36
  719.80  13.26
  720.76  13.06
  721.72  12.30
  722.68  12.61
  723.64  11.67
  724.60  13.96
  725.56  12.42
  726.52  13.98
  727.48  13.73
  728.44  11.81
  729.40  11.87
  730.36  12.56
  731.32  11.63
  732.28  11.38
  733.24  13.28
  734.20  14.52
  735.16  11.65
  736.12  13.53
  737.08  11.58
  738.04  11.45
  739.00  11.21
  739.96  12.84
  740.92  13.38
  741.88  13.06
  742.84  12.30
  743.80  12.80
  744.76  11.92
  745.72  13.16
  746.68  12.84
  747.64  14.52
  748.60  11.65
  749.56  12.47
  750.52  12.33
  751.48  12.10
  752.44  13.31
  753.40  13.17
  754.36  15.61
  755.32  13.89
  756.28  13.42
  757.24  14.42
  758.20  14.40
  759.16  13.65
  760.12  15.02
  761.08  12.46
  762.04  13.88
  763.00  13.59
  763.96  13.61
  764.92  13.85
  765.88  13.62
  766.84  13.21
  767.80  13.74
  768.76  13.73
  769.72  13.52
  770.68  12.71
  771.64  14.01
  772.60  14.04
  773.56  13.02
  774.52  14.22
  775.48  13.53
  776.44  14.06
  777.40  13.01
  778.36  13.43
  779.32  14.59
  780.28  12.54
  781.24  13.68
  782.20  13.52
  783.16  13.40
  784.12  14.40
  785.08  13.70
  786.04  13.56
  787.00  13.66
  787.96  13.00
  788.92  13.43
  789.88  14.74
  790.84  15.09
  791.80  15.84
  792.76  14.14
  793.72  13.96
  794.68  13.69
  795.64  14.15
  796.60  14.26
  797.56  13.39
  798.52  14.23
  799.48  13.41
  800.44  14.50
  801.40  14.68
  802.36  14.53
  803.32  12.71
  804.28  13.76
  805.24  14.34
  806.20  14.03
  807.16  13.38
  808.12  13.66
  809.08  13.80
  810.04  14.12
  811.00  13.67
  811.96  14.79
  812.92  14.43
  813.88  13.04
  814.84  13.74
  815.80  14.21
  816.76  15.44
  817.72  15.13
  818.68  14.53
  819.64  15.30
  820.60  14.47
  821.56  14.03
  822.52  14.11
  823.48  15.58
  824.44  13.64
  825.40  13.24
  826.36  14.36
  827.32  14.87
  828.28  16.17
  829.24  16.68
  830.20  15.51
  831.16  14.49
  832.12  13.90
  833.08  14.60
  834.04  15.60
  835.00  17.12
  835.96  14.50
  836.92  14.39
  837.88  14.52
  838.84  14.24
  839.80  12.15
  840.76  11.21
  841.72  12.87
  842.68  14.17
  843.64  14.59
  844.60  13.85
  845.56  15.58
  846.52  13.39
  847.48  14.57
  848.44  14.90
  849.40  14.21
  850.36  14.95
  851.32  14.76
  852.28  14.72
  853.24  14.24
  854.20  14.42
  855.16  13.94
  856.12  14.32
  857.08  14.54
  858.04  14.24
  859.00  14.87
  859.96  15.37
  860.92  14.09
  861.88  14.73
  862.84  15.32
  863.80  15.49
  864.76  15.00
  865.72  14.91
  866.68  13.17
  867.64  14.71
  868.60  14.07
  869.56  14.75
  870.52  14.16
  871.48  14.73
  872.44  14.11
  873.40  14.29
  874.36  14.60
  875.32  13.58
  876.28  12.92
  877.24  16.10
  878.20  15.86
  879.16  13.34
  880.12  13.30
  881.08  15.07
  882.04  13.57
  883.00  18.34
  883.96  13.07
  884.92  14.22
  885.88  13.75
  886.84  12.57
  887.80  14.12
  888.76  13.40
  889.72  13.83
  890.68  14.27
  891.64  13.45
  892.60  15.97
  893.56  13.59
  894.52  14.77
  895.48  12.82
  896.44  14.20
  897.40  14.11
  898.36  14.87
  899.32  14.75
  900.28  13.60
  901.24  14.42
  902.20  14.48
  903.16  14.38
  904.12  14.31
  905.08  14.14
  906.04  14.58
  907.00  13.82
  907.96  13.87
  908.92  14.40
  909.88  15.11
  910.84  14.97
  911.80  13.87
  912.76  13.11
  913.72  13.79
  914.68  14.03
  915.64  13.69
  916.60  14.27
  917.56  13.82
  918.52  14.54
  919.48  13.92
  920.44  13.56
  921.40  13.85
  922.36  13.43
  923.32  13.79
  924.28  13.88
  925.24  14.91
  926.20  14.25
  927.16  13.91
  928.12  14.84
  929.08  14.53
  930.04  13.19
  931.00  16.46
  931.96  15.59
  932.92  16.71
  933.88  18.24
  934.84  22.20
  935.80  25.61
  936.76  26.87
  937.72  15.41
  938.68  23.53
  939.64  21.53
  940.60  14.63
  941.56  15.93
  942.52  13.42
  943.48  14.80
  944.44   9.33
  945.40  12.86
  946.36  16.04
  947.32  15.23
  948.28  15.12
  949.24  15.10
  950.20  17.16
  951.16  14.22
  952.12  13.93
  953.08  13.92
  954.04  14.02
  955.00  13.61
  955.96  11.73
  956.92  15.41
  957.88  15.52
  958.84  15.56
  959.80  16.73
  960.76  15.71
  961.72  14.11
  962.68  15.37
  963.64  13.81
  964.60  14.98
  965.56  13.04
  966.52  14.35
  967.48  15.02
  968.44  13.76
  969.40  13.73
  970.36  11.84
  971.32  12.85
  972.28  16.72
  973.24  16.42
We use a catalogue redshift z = 0.426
